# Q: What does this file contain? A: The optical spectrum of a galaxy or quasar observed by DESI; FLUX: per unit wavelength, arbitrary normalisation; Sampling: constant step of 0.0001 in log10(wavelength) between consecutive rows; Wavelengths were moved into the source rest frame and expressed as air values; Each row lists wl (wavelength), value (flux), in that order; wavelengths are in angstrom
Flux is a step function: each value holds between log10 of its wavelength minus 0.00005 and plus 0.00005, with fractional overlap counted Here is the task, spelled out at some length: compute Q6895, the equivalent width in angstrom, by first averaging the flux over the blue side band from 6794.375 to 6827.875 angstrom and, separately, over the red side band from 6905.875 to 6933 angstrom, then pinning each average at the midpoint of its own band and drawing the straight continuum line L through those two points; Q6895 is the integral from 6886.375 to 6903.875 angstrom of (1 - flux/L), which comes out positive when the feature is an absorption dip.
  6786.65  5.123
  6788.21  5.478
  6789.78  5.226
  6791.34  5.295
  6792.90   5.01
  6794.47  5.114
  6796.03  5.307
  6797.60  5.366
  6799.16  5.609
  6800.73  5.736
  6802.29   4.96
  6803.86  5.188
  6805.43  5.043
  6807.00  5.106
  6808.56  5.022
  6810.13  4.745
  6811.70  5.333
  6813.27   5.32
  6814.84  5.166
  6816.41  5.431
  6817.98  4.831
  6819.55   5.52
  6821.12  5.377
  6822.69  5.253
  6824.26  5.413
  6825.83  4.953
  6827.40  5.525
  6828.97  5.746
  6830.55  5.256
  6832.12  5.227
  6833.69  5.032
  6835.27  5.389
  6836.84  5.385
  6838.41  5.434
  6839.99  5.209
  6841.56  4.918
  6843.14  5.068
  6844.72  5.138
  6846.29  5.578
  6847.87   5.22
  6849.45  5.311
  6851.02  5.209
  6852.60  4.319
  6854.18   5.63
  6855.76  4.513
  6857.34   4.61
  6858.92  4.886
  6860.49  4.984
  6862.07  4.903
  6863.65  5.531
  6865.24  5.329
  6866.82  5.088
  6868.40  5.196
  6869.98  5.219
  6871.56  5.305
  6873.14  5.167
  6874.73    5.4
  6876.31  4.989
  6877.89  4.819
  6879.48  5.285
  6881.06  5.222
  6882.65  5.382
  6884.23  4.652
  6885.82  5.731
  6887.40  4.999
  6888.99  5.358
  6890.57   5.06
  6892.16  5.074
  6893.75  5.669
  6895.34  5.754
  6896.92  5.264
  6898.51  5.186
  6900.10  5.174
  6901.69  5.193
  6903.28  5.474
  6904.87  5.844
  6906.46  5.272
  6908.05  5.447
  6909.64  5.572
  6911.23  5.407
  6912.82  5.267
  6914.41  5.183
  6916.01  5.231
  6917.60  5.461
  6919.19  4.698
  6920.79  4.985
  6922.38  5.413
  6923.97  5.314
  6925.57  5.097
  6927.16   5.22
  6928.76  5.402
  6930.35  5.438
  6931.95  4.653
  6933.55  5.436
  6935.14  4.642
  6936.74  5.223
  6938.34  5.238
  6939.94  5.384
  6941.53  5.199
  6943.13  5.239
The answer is -0.2 angstrom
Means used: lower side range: 5.24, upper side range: 5.24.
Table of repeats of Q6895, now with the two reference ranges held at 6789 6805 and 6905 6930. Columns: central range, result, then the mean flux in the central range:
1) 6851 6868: 0.92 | 4.99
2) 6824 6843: 0.00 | 5.28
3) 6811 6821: 0.01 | 5.27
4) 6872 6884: 0.28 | 5.16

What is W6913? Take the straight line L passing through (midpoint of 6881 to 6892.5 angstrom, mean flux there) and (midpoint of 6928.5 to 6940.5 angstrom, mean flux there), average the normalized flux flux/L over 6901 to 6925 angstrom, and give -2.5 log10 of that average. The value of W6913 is -0.03 mag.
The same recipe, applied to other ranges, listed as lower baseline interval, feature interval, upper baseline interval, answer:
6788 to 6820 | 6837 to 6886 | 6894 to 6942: 0.02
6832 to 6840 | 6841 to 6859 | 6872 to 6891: 0.05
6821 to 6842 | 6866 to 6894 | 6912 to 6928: 0.01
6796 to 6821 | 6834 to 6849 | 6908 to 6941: 0.00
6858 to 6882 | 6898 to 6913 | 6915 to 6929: -0.04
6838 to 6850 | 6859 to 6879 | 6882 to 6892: 0.01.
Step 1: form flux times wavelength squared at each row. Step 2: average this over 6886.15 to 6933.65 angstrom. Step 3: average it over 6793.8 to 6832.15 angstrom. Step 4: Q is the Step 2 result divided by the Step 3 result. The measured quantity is 1.03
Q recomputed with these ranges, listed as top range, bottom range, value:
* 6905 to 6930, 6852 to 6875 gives 1.06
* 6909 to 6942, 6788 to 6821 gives 1.03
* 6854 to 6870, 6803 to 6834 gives 0.98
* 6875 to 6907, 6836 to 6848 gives 1.02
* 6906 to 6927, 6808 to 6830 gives 1.03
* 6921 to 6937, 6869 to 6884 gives 1.01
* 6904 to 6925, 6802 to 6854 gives 1.05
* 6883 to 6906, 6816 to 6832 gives 1.02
